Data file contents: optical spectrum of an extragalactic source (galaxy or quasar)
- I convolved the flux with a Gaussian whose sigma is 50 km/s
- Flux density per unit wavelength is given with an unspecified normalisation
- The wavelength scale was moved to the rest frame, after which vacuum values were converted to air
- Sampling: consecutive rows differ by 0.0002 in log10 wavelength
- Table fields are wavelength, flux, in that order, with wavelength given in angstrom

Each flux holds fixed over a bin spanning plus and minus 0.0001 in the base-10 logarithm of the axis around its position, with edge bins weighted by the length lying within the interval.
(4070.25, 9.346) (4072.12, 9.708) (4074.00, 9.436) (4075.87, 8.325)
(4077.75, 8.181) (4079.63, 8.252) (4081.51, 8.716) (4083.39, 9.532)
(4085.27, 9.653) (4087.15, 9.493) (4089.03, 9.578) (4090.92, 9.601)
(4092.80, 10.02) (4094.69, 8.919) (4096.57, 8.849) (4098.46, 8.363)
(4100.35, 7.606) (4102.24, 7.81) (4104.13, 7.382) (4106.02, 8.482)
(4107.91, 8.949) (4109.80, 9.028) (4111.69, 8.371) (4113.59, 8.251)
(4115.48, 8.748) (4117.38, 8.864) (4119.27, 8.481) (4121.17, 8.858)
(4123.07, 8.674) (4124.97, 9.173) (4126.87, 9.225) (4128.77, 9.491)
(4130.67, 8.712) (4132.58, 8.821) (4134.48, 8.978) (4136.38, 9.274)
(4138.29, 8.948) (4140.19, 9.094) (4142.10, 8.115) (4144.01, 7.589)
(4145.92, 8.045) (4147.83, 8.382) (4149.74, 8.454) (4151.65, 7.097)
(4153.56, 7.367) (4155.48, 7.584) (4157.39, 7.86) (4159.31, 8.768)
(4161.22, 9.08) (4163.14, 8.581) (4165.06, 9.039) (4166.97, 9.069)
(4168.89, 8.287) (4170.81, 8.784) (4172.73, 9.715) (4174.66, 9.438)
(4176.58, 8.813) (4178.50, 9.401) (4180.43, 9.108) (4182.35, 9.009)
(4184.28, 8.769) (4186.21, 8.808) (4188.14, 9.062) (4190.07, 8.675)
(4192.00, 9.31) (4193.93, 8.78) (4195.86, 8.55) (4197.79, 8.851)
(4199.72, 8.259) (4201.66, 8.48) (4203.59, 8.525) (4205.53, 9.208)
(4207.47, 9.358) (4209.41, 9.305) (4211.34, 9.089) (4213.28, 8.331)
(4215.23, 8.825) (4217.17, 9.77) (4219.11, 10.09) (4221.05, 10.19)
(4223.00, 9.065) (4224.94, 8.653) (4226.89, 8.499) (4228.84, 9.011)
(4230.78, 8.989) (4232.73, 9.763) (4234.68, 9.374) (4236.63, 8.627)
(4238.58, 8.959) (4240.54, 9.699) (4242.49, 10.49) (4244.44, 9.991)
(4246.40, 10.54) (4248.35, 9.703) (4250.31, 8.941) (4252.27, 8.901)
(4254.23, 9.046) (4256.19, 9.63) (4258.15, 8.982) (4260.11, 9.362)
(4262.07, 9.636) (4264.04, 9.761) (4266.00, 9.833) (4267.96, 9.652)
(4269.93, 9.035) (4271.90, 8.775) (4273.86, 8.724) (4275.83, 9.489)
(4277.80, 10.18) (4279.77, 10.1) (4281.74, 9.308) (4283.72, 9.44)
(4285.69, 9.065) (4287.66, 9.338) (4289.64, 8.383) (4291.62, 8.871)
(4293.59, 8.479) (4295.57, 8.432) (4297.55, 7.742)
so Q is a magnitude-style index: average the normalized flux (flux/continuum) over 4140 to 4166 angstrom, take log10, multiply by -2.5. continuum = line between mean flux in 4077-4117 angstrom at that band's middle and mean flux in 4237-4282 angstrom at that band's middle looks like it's 0.10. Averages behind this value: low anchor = 8.75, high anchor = 9.5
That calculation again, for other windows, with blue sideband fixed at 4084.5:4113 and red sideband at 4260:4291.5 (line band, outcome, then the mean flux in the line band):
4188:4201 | 0.04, 8.76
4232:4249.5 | -0.05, 9.67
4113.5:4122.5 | 0.02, 8.68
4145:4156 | 0.15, 7.83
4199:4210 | 0.03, 8.85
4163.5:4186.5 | 0.00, 9.01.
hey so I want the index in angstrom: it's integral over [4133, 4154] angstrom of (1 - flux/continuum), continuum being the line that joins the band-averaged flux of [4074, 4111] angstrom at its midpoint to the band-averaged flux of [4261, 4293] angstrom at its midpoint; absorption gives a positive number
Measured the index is 1.4 angstrom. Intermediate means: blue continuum 8.79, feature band 8.34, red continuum 9.34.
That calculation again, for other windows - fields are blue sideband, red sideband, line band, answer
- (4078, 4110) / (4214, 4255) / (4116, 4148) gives 0.76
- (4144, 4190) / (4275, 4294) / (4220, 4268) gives -1.88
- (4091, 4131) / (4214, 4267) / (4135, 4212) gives 2.95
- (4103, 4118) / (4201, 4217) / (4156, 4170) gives 0.15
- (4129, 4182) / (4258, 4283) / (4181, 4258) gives -0.53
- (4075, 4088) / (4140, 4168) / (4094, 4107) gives 0.78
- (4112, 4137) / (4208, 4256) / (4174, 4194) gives 0.23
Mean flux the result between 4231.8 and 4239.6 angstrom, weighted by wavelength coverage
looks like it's 9.17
